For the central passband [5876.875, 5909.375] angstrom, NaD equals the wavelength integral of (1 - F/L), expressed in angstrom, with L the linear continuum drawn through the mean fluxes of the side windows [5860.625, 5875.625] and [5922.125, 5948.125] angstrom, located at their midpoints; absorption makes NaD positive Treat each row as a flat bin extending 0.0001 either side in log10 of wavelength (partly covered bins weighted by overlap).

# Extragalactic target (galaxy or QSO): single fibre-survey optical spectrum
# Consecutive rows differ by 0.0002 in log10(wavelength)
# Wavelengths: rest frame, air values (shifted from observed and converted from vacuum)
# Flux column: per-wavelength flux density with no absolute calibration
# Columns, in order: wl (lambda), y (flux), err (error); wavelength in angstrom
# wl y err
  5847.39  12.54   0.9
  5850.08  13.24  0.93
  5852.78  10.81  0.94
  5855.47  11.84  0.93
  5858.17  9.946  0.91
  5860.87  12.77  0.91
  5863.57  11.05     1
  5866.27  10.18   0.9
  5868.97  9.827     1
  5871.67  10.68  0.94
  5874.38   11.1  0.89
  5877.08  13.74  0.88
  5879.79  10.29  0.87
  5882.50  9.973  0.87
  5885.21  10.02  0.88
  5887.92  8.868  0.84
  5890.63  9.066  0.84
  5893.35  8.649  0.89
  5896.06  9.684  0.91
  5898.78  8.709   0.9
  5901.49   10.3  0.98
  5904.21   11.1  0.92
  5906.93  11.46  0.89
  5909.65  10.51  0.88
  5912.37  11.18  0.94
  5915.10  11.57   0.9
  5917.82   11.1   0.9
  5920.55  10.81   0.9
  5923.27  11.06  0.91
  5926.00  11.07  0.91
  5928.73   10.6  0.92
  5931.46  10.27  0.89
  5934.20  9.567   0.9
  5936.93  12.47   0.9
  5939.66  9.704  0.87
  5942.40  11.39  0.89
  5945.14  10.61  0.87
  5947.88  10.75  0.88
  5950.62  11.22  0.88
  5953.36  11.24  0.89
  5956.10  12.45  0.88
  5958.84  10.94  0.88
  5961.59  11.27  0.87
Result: 2.2 angstrom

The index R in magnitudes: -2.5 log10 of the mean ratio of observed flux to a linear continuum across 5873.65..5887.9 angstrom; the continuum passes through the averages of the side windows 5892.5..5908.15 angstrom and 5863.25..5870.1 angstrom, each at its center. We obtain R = -0.07 mag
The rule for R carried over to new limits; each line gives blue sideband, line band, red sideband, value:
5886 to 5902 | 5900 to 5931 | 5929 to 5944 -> -0.11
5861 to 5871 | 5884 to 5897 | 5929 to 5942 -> 0.15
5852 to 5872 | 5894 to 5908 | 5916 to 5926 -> 0.09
